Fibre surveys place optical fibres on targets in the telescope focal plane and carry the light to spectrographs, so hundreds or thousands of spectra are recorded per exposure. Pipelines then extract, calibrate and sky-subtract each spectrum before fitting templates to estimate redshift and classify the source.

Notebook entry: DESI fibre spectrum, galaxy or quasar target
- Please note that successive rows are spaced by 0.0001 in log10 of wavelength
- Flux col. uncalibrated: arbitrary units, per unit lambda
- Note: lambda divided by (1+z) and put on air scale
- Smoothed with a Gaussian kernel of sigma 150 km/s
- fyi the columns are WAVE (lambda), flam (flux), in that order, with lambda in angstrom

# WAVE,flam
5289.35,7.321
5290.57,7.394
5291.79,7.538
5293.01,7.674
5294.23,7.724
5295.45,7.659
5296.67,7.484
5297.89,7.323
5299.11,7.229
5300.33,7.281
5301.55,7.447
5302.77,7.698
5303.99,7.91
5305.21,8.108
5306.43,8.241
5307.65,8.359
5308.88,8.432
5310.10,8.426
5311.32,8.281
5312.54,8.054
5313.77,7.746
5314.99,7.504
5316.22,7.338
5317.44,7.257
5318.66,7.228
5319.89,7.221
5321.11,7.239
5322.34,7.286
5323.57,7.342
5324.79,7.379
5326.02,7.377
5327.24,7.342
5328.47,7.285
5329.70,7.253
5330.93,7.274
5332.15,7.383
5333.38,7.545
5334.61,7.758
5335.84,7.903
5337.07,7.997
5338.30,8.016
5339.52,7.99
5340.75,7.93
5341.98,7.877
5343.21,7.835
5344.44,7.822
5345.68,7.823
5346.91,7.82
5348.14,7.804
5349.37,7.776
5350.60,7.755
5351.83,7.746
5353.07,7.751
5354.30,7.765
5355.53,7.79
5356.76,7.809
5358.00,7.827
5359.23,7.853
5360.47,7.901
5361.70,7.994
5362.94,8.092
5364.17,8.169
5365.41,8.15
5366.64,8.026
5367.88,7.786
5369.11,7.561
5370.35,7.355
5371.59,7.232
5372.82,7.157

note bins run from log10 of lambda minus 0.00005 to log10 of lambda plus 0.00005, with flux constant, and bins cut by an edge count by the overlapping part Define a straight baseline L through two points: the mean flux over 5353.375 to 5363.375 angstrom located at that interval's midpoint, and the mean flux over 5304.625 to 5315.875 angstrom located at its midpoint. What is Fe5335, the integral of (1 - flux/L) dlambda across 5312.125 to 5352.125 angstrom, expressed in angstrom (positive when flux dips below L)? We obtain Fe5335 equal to 2.0 angstrom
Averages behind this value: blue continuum 8.11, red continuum 7.87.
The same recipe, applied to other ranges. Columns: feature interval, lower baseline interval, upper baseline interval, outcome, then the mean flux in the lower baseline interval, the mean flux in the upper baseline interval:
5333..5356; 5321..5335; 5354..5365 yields -0.5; 7.37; 7.92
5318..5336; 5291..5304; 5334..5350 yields 0.9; 7.52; 7.87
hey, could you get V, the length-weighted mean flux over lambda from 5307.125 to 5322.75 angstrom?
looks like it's 7.72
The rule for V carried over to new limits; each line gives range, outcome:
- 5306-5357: 7.71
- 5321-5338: 7.47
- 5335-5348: 7.89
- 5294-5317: 7.8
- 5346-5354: 7.78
